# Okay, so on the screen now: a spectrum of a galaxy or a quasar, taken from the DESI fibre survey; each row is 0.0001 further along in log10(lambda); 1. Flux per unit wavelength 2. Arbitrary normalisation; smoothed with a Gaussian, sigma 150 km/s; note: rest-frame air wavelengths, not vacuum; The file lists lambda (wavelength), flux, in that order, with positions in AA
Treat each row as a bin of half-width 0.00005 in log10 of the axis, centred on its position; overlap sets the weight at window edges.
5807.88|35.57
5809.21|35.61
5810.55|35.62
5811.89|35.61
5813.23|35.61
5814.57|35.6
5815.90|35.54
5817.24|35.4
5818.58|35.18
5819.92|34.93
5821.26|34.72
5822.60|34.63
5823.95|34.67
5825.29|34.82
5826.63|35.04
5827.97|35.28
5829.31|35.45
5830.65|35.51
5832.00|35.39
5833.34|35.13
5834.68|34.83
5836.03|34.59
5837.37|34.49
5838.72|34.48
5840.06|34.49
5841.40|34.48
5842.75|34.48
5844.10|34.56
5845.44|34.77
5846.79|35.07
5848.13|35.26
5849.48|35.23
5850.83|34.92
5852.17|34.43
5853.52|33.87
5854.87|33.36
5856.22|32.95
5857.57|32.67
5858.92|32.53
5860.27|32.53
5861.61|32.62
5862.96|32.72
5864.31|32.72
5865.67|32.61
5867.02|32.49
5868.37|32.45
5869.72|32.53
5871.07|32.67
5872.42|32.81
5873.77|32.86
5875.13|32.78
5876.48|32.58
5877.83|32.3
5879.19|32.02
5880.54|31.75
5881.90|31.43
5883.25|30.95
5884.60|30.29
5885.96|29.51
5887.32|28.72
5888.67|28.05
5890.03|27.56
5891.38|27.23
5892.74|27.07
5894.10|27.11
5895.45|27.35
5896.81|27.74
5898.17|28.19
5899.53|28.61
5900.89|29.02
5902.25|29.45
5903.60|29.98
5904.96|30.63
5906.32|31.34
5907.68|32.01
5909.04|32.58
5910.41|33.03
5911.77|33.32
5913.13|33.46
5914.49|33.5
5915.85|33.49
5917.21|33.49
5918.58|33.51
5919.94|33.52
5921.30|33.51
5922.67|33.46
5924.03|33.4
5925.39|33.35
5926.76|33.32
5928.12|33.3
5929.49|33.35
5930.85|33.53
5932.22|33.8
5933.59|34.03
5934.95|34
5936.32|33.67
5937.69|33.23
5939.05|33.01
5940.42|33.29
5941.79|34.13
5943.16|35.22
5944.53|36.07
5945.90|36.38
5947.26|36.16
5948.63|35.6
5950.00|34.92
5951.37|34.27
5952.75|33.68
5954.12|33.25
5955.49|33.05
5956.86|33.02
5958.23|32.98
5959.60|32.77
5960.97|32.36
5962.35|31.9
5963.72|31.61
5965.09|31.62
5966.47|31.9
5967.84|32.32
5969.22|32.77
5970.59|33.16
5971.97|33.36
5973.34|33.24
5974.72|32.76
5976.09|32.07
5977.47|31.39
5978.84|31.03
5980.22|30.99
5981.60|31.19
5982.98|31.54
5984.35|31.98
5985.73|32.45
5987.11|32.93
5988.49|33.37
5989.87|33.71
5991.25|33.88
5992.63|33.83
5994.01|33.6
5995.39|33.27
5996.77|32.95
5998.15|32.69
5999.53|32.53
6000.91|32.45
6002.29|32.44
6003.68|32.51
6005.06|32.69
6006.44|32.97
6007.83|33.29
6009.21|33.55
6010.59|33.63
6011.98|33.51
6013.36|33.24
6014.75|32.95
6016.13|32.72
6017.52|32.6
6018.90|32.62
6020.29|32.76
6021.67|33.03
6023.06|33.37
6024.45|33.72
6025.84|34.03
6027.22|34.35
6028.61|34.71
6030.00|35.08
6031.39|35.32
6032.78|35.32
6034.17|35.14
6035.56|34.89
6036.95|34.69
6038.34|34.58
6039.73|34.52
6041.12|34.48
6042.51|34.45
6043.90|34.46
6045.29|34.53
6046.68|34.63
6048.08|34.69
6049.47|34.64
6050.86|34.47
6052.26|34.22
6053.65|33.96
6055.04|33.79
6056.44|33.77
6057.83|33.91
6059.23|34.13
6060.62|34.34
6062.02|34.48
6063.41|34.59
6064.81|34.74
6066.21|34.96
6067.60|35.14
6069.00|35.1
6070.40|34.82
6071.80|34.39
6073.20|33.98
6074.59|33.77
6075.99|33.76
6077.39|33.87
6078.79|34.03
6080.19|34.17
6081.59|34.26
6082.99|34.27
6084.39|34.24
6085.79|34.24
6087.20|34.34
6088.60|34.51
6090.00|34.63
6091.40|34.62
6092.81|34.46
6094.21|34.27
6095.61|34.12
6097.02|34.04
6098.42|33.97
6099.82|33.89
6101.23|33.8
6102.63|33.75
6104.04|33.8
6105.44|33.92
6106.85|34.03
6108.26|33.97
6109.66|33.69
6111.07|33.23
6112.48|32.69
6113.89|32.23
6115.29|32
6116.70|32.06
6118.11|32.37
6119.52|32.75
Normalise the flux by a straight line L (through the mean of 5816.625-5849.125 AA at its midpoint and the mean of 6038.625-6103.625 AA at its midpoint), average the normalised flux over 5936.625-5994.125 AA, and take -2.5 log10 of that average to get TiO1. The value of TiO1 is 0.046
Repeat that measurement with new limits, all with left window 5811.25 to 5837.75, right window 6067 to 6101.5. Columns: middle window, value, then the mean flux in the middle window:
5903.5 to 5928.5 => 0.061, 32.9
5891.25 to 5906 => 0.219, 28.5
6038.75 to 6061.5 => 0.002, 34.3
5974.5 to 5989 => 0.087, 31.9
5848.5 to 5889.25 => 0.085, 32.3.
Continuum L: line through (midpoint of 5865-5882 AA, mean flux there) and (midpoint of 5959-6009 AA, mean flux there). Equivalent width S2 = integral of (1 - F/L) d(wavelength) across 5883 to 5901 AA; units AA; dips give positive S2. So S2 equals 2.3 AA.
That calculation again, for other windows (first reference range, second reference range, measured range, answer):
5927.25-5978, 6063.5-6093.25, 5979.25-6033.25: 1.1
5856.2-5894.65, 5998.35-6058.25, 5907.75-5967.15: -2.3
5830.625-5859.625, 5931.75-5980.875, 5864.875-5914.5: 4.7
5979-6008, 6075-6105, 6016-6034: -0.4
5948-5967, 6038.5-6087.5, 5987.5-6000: 0.1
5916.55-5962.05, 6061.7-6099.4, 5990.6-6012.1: 0.6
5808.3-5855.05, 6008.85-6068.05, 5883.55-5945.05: 5.2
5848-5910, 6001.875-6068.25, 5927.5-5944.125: -0.8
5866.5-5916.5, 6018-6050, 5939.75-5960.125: -1.3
